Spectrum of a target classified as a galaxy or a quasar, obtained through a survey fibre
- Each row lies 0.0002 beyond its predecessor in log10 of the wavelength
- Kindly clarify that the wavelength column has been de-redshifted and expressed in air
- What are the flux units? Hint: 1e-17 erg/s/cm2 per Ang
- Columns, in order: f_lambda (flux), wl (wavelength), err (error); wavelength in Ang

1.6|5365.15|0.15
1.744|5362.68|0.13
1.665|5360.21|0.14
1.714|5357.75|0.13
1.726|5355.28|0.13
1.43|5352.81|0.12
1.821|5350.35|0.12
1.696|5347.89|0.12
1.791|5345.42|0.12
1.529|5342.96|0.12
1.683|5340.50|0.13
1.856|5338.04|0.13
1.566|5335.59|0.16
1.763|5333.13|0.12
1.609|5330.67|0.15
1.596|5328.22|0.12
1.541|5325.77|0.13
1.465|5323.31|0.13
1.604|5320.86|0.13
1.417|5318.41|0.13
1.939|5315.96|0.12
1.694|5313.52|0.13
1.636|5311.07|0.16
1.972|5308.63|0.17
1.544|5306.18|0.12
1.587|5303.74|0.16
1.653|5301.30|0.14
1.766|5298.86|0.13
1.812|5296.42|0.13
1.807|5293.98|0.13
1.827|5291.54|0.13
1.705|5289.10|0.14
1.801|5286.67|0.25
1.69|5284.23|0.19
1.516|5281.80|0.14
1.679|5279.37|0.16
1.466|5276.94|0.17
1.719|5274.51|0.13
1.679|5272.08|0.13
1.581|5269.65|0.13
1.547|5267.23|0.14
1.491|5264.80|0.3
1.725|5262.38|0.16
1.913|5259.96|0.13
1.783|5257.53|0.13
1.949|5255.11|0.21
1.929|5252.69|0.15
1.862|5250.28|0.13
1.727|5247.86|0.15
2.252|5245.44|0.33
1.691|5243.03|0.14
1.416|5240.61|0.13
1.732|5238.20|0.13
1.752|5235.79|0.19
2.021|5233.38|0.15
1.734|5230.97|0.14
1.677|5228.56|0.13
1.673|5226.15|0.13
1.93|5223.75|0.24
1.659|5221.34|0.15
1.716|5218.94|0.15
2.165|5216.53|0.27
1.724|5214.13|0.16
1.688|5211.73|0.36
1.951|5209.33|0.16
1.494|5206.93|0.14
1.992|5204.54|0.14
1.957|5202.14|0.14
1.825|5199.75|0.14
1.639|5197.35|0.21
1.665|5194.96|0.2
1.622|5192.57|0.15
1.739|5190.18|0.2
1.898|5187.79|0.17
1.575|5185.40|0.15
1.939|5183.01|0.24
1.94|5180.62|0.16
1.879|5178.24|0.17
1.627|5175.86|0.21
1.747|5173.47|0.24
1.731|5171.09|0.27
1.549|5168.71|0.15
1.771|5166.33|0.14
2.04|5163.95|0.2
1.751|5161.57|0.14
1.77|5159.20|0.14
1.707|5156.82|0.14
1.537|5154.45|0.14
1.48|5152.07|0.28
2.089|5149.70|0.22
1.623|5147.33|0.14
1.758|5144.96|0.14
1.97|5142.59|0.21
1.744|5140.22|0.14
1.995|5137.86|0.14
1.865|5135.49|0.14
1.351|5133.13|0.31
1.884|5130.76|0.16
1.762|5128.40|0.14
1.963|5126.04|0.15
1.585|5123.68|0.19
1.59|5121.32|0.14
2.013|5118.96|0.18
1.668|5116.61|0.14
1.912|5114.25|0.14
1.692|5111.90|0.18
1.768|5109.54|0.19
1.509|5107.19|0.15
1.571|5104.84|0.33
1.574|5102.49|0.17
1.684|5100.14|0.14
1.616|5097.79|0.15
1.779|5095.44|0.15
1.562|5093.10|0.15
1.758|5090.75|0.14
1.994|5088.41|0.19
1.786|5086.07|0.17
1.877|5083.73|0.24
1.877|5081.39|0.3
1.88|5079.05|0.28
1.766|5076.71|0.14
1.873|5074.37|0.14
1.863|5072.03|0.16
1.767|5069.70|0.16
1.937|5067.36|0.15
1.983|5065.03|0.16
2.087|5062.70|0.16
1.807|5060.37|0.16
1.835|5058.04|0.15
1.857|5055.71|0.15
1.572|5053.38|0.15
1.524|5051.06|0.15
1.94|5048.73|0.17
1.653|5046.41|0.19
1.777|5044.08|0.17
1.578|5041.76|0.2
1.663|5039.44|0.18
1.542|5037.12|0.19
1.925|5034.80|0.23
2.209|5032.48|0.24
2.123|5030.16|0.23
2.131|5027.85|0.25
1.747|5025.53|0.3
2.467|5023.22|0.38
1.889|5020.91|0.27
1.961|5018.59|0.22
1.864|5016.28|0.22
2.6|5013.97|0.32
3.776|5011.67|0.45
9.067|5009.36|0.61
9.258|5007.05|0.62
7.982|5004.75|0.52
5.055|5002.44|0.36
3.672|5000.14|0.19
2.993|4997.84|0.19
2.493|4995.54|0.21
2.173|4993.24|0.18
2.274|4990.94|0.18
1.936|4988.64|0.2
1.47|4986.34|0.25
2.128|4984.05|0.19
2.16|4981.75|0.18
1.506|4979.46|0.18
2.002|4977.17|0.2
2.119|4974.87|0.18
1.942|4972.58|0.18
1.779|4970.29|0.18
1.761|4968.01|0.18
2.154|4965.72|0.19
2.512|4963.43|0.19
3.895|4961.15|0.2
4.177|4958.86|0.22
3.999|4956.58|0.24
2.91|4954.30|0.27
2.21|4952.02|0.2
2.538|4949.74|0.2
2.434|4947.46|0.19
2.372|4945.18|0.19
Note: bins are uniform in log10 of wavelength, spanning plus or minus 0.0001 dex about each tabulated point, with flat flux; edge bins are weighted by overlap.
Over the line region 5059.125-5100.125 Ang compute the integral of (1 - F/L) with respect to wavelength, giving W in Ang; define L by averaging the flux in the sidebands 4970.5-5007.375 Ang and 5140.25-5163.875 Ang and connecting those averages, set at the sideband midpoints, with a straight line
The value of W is 8.7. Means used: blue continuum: 3.03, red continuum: 1.76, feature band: 1.83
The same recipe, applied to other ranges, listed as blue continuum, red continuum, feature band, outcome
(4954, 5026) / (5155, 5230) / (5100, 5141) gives 9.5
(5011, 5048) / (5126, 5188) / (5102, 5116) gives 1.4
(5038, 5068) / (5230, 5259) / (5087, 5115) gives 1.4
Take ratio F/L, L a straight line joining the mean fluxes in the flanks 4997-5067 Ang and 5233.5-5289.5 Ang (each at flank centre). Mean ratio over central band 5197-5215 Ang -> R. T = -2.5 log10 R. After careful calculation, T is 0.12 mag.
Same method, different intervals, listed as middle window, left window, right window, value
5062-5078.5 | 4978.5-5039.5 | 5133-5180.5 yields 0.32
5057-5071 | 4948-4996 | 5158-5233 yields 0.12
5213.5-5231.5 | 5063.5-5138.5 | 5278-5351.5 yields -0.04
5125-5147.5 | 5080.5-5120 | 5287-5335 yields -0.04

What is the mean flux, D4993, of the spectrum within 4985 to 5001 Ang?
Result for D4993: 2.4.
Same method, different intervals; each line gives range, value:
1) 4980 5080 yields 2.58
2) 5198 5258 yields 1.81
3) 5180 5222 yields 1.79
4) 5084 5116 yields 1.71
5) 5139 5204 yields 1.76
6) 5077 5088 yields 1.86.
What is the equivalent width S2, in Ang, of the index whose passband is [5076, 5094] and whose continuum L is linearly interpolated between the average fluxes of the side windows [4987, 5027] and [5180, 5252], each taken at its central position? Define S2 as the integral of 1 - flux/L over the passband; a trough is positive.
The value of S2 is 7.0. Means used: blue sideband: 3.68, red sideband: 1.79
